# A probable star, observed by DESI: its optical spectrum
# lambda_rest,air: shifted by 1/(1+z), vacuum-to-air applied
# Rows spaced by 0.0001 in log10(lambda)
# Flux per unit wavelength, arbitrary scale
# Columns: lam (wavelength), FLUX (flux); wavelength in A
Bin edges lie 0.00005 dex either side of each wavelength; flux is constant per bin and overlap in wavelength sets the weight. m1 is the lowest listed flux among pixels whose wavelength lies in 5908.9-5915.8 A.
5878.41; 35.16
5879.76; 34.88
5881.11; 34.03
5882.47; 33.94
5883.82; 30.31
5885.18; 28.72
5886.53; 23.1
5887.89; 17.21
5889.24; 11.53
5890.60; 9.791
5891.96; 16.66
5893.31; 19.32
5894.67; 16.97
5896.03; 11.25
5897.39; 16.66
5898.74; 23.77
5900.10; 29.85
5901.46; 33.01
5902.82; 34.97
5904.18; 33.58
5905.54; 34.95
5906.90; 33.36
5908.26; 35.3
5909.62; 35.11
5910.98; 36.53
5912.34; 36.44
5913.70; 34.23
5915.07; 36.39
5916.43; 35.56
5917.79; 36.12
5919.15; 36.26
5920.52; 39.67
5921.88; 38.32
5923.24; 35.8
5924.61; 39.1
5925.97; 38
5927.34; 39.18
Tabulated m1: 34.23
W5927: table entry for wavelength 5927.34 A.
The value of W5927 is 39.18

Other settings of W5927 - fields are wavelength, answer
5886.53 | 23.1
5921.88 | 38.32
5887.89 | 17.21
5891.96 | 16.66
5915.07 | 36.39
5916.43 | 35.56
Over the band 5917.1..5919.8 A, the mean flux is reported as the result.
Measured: 36.3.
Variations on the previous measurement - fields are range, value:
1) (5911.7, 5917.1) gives 35.6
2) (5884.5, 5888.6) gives 22.9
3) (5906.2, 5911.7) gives 35.1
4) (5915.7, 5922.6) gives 37.2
